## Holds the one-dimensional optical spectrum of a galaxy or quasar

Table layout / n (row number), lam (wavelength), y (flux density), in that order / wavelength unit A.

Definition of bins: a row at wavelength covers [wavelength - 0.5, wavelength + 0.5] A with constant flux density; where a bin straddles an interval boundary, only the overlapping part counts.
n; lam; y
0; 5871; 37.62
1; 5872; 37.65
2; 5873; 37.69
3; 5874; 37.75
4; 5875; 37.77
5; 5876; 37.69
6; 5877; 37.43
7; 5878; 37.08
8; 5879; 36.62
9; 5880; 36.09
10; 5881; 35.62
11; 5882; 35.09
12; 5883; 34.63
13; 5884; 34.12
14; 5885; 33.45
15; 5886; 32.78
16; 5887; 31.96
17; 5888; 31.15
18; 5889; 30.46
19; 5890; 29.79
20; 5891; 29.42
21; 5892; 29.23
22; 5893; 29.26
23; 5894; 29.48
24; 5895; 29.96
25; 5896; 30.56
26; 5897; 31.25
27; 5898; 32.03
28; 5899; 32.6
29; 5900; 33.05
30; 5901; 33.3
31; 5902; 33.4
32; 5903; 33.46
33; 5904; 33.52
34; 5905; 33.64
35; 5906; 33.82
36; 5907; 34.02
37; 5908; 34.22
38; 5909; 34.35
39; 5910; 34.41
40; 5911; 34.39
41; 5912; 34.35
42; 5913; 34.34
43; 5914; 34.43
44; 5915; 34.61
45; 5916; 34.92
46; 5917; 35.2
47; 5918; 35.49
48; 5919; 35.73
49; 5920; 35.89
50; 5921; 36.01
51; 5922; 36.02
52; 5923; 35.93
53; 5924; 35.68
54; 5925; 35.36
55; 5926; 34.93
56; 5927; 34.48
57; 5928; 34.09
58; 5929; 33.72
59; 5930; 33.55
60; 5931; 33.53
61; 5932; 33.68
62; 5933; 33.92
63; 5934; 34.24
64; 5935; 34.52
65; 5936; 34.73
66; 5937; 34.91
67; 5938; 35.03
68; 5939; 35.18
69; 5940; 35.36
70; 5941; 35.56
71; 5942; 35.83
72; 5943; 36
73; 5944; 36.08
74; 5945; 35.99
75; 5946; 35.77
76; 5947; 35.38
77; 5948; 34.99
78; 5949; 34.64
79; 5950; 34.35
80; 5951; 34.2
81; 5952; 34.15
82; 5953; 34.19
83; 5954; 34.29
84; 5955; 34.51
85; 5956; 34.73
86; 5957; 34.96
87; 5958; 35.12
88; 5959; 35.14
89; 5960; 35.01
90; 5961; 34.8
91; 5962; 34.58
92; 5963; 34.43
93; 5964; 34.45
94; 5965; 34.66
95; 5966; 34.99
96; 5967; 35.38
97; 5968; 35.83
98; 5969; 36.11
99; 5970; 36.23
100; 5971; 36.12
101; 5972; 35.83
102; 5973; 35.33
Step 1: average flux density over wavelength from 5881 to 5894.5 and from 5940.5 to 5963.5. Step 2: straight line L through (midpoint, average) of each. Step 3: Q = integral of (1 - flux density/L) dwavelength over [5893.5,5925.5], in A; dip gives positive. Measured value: -1.0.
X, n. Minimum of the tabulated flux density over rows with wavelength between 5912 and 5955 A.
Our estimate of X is 33.53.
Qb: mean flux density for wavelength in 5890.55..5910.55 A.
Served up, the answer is 32.3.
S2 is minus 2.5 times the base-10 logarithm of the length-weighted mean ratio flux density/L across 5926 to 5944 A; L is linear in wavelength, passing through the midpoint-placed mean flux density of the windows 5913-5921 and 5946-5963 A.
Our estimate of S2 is 0.01 mag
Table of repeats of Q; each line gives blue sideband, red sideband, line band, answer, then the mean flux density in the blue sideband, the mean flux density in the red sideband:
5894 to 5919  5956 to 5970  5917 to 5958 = -0.7 A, 33.5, 35.1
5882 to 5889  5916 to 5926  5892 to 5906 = 0.9 A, 33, 35.6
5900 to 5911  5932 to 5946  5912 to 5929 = -0.4 A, 33.8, 35.1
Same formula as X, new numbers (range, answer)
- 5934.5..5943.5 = 34.52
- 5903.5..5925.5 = 33.52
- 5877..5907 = 29.23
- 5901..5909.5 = 33.3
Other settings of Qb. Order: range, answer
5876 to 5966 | 34.2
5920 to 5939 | 34.7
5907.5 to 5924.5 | 35.1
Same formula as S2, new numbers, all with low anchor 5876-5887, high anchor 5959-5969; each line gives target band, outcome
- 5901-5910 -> 0.04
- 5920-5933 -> 0.01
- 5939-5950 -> -0.01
